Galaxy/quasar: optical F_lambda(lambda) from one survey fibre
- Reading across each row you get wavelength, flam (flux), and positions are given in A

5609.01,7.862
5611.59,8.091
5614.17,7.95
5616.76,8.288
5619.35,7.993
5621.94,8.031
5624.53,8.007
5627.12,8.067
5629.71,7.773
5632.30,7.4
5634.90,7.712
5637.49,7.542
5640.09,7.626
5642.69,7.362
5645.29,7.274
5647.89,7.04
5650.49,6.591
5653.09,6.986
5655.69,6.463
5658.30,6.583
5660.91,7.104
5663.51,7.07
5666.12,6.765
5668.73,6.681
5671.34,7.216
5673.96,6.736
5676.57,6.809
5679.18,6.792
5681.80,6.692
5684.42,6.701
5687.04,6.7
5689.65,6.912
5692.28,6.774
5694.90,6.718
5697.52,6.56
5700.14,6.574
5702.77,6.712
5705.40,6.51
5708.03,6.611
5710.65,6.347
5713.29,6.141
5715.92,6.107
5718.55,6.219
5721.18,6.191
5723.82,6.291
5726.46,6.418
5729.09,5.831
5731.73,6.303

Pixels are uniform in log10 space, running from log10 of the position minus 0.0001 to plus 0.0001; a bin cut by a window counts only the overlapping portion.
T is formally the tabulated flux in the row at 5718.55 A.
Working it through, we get 6.219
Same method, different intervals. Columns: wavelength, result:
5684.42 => 6.701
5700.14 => 6.574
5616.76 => 8.288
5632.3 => 7.4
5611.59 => 8.091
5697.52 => 6.56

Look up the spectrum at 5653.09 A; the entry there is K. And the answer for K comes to 6.986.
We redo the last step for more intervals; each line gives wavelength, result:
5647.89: 7.04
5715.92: 6.107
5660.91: 7.104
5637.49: 7.542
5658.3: 6.583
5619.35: 7.993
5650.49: 6.591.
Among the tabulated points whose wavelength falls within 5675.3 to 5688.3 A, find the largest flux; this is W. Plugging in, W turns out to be 6.809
